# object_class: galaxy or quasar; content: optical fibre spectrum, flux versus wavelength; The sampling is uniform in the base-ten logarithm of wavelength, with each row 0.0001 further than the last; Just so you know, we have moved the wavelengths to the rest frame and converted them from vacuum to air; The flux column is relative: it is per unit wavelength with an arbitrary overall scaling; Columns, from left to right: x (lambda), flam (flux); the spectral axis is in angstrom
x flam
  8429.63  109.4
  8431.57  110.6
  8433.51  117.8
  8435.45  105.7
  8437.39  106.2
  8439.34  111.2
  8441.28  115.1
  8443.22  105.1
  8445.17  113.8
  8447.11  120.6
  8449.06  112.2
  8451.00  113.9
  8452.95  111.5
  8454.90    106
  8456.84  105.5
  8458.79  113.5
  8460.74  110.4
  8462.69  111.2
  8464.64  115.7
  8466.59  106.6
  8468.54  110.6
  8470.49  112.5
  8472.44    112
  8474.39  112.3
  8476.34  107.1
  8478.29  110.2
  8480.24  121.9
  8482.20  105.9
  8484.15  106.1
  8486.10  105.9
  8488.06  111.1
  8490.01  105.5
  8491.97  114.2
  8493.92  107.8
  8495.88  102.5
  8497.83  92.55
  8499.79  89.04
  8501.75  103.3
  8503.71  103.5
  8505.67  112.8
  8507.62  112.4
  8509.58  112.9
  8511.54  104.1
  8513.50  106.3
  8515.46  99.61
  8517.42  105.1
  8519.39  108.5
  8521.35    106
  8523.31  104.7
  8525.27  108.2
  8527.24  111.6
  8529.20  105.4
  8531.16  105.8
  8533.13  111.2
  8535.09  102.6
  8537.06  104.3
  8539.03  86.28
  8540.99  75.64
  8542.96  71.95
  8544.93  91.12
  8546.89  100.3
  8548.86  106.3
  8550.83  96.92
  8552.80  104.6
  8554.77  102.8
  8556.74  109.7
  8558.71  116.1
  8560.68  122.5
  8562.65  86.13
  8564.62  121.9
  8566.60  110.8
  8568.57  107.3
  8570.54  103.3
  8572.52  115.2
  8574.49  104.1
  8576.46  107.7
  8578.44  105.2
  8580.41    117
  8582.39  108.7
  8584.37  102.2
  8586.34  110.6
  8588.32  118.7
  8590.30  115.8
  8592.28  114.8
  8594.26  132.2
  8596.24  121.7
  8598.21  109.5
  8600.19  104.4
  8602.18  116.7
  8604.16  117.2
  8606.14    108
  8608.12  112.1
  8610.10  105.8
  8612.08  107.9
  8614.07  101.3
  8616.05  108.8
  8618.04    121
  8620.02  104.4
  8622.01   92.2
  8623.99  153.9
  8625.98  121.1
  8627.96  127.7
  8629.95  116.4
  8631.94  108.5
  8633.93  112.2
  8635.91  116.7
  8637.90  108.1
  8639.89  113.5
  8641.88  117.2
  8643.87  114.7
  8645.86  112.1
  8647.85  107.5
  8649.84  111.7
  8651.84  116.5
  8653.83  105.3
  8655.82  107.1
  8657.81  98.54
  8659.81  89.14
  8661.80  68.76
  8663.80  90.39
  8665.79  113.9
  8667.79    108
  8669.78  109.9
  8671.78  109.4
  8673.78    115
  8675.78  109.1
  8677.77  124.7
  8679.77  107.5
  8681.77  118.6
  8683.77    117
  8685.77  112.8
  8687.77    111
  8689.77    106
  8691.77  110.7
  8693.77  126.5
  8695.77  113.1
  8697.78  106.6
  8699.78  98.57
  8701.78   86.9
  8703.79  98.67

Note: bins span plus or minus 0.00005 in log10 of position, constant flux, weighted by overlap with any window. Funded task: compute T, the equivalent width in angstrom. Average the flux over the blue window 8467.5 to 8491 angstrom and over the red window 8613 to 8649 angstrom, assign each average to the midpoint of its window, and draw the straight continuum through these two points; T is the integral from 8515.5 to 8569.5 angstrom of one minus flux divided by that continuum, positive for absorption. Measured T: 4.25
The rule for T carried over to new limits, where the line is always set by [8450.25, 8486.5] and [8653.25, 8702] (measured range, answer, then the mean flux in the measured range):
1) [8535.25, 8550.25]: 2.4 angstrom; 91.6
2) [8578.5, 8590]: -0.3 angstrom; 111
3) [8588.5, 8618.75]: -1.4 angstrom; 113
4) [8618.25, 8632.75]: -1.4 angstrom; 118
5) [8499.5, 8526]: 0.9 angstrom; 106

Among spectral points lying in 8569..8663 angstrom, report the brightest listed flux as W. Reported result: 153.9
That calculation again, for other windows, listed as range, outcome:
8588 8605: 132.2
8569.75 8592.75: 118.7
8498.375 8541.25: 112.9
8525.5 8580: 122.5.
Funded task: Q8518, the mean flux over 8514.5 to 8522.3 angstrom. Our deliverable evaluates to 105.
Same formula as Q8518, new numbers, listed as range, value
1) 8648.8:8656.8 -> 110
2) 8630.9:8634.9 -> 110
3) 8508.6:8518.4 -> 106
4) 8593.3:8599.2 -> 121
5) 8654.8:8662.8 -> 90.9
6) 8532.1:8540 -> 101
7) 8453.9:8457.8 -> 106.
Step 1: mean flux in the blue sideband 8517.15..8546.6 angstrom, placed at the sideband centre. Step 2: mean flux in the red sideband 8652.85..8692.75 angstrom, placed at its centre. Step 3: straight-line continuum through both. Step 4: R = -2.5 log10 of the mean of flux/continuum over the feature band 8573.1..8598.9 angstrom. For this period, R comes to -0.107 mag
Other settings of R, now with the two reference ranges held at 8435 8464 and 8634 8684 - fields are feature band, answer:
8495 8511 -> 0.067 mag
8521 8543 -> 0.098 mag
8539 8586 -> 0.061 mag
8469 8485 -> -0.005 mag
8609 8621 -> 0.007 mag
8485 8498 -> 0.039 mag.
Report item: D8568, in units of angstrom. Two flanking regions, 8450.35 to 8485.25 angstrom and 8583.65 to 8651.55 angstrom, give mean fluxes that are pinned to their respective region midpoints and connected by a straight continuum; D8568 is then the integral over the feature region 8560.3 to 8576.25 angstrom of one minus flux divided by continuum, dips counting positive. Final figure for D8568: 0.6 angstrom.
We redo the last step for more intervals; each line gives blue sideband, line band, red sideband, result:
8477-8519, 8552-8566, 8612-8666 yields -0.2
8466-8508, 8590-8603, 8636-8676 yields -1.2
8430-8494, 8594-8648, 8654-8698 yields -2.6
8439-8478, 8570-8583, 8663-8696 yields 0.3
